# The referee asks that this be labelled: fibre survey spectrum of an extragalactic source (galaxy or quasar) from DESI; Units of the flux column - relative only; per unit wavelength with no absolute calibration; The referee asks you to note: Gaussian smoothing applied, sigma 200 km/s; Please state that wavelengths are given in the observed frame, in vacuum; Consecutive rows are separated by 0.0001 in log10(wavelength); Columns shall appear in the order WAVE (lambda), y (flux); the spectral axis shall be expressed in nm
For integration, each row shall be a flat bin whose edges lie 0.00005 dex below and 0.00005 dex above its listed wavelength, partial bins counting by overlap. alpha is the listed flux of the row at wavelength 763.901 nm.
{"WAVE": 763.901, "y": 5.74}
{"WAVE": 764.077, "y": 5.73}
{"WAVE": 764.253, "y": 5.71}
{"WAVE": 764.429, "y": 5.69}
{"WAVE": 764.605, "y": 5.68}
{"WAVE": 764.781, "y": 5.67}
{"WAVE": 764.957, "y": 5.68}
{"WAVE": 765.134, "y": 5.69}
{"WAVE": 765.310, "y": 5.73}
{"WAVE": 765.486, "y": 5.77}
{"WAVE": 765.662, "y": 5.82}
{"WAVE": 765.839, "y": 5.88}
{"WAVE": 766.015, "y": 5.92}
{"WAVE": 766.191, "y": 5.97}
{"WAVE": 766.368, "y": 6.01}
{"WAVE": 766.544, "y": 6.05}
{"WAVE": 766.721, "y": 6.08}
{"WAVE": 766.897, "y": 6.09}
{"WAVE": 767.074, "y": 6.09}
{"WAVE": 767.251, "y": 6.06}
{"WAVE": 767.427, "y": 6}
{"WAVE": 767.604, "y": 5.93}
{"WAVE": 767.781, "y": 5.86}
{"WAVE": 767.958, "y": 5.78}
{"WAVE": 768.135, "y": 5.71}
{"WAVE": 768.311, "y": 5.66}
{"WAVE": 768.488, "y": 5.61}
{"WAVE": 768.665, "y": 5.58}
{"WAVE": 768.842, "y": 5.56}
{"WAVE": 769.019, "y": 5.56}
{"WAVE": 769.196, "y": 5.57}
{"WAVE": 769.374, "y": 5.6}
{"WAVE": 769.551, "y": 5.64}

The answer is 5.74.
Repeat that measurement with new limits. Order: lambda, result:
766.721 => 6.08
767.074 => 6.09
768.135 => 5.71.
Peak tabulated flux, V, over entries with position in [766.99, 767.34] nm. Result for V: 6.09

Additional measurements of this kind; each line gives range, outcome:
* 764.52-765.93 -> 5.88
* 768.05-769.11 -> 5.71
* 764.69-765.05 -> 5.68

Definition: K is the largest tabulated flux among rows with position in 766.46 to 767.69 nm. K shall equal 6.09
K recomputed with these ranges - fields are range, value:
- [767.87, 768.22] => 5.78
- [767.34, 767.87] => 6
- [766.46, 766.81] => 6.08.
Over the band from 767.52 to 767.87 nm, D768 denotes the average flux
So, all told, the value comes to 5.89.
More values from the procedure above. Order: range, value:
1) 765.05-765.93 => 5.78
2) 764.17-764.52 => 5.7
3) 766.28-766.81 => 6.05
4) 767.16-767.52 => 6.03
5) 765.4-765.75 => 5.8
